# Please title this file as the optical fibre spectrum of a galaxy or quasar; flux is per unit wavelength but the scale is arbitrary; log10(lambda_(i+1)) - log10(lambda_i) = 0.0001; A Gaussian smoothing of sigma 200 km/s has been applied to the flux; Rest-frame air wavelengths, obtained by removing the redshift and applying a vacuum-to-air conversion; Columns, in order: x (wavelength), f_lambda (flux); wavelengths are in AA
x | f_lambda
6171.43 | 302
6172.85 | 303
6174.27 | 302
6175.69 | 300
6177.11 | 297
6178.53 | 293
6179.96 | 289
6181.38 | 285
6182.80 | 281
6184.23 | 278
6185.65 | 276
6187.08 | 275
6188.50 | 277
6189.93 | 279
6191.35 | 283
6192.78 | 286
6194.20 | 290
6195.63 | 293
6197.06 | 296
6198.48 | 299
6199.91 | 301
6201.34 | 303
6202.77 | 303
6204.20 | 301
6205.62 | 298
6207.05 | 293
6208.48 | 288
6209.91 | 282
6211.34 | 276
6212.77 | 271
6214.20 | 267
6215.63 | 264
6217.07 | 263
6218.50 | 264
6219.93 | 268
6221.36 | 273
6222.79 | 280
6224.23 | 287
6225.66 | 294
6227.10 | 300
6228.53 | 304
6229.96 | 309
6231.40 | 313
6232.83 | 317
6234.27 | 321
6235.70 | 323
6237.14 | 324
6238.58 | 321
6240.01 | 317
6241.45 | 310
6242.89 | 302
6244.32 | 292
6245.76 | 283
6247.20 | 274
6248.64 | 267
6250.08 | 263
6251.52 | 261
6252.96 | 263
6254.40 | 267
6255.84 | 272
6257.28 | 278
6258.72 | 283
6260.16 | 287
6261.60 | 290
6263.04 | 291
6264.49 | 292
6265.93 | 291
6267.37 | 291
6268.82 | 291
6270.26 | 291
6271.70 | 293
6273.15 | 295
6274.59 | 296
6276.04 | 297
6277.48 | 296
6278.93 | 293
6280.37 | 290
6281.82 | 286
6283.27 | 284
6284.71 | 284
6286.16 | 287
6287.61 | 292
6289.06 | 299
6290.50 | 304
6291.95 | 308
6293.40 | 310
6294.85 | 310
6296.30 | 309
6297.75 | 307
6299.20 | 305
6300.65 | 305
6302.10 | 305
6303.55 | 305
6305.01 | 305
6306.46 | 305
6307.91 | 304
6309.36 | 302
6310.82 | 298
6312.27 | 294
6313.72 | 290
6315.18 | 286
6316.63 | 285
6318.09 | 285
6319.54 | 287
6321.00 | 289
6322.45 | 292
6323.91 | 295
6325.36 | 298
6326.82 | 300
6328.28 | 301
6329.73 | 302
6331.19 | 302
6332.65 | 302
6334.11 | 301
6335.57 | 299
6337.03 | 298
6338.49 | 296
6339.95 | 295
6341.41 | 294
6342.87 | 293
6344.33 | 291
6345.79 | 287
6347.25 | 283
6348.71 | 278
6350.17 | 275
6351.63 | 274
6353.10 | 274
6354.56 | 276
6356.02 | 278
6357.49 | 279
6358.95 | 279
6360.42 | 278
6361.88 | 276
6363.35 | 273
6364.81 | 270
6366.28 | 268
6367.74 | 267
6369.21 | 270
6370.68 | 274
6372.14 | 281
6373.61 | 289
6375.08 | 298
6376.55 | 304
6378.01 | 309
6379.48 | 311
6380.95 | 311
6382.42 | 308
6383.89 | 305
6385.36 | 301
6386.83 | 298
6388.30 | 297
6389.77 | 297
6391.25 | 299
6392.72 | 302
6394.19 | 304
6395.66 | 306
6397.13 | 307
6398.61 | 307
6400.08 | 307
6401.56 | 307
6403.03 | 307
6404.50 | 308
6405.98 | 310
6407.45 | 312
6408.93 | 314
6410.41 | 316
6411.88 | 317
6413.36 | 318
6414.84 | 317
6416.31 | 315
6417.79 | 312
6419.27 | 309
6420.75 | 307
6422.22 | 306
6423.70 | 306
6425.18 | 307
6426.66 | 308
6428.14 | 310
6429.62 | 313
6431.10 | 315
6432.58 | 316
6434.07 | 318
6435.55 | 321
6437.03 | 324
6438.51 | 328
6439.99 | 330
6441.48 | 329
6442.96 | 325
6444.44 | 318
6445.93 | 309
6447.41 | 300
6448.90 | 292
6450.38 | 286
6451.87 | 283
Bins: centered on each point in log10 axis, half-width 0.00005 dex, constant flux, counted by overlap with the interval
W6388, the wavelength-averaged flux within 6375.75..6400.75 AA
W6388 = 304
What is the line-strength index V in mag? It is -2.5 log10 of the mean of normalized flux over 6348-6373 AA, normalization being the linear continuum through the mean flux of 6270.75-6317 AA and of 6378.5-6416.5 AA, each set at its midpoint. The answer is 0.11 mag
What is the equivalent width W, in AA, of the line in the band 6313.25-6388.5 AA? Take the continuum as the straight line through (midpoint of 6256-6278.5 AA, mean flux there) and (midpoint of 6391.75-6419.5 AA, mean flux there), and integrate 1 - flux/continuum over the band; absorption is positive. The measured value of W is 3.2 AA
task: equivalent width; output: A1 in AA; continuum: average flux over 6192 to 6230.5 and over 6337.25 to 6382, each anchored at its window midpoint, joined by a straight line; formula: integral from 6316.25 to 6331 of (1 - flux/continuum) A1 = -0.45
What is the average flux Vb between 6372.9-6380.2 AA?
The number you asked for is 302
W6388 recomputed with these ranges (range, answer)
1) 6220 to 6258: 292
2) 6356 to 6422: 299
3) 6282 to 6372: 291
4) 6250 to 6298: 290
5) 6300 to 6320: 297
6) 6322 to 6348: 296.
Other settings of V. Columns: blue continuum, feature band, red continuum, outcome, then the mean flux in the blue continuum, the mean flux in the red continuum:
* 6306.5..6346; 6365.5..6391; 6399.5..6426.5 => 0.04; 295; 311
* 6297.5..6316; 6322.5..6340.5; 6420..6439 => 0.02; 301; 314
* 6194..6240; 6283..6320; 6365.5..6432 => 0.00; 294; 303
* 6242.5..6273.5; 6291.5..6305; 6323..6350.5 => -0.07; 282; 294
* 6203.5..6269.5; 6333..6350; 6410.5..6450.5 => 0.04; 288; 314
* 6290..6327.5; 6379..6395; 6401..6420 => 0.02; 299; 313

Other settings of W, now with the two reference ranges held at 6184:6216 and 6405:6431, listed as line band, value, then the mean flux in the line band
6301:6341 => 0.4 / 297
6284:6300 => -0.2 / 301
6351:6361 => 0.9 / 277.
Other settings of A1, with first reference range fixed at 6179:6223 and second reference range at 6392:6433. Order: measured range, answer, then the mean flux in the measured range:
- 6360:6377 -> 1.45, 279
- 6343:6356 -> 0.94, 280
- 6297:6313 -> -0.36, 303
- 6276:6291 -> 0.11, 292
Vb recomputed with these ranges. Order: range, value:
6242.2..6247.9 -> 288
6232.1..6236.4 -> 321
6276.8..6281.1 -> 293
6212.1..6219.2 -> 266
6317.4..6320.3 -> 286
